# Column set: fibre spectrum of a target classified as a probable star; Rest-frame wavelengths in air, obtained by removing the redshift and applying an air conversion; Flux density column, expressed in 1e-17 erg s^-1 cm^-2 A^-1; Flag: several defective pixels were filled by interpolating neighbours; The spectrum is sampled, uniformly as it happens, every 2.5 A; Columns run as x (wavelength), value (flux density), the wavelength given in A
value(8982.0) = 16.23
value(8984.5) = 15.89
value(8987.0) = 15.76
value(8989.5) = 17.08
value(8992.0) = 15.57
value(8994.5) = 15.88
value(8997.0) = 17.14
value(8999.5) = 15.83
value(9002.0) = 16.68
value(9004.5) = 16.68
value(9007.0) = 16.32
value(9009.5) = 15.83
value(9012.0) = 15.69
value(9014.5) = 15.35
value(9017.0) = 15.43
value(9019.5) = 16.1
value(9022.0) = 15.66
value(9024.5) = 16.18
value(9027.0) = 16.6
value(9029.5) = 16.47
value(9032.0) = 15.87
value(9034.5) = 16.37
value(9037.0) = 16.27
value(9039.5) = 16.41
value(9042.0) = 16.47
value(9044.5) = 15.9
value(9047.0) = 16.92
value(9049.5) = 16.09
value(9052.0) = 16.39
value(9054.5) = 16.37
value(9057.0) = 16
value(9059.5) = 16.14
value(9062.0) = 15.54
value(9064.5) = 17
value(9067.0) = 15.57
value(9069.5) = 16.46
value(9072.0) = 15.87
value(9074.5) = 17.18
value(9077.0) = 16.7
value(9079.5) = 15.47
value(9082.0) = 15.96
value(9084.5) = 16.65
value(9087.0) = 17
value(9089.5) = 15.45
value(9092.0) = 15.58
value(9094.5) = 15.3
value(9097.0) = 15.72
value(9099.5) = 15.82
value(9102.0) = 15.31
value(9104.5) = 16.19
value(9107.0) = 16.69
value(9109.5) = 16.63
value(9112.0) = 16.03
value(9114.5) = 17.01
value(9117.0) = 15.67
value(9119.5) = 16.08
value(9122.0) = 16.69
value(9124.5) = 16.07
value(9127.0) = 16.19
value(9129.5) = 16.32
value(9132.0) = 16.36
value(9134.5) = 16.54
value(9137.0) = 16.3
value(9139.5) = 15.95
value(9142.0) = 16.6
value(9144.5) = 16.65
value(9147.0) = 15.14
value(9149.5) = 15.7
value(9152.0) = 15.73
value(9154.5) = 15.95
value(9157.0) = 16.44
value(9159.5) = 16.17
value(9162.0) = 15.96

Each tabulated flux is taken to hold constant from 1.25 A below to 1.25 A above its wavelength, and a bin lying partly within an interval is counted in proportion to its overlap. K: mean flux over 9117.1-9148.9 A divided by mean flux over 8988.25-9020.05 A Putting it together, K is 1.01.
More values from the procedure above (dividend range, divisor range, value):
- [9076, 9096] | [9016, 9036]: 0.99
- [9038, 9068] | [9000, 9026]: 1.02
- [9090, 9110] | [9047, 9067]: 0.98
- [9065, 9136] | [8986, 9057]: 1.00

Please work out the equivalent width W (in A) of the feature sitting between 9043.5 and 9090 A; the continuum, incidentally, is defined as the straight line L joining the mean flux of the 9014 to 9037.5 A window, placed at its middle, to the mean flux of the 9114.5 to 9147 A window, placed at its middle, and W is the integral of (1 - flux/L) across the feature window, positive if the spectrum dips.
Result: -0.4 A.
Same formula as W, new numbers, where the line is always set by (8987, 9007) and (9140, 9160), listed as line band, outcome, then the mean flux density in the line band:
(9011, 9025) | 0.5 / 15.7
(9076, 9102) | 0.4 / 15.9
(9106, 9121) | -0.2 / 16.4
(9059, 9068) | 0.1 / 16.1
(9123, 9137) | -0.2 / 16.3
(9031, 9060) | 0.0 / 16.3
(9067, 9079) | -0.1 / 16.4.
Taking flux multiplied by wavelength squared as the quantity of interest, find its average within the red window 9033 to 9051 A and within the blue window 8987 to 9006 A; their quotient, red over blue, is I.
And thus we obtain 1.01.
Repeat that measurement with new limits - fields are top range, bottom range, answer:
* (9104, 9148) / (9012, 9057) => 1.03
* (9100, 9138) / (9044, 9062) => 1.02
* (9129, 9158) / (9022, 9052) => 1.01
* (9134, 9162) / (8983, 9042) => 1.03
